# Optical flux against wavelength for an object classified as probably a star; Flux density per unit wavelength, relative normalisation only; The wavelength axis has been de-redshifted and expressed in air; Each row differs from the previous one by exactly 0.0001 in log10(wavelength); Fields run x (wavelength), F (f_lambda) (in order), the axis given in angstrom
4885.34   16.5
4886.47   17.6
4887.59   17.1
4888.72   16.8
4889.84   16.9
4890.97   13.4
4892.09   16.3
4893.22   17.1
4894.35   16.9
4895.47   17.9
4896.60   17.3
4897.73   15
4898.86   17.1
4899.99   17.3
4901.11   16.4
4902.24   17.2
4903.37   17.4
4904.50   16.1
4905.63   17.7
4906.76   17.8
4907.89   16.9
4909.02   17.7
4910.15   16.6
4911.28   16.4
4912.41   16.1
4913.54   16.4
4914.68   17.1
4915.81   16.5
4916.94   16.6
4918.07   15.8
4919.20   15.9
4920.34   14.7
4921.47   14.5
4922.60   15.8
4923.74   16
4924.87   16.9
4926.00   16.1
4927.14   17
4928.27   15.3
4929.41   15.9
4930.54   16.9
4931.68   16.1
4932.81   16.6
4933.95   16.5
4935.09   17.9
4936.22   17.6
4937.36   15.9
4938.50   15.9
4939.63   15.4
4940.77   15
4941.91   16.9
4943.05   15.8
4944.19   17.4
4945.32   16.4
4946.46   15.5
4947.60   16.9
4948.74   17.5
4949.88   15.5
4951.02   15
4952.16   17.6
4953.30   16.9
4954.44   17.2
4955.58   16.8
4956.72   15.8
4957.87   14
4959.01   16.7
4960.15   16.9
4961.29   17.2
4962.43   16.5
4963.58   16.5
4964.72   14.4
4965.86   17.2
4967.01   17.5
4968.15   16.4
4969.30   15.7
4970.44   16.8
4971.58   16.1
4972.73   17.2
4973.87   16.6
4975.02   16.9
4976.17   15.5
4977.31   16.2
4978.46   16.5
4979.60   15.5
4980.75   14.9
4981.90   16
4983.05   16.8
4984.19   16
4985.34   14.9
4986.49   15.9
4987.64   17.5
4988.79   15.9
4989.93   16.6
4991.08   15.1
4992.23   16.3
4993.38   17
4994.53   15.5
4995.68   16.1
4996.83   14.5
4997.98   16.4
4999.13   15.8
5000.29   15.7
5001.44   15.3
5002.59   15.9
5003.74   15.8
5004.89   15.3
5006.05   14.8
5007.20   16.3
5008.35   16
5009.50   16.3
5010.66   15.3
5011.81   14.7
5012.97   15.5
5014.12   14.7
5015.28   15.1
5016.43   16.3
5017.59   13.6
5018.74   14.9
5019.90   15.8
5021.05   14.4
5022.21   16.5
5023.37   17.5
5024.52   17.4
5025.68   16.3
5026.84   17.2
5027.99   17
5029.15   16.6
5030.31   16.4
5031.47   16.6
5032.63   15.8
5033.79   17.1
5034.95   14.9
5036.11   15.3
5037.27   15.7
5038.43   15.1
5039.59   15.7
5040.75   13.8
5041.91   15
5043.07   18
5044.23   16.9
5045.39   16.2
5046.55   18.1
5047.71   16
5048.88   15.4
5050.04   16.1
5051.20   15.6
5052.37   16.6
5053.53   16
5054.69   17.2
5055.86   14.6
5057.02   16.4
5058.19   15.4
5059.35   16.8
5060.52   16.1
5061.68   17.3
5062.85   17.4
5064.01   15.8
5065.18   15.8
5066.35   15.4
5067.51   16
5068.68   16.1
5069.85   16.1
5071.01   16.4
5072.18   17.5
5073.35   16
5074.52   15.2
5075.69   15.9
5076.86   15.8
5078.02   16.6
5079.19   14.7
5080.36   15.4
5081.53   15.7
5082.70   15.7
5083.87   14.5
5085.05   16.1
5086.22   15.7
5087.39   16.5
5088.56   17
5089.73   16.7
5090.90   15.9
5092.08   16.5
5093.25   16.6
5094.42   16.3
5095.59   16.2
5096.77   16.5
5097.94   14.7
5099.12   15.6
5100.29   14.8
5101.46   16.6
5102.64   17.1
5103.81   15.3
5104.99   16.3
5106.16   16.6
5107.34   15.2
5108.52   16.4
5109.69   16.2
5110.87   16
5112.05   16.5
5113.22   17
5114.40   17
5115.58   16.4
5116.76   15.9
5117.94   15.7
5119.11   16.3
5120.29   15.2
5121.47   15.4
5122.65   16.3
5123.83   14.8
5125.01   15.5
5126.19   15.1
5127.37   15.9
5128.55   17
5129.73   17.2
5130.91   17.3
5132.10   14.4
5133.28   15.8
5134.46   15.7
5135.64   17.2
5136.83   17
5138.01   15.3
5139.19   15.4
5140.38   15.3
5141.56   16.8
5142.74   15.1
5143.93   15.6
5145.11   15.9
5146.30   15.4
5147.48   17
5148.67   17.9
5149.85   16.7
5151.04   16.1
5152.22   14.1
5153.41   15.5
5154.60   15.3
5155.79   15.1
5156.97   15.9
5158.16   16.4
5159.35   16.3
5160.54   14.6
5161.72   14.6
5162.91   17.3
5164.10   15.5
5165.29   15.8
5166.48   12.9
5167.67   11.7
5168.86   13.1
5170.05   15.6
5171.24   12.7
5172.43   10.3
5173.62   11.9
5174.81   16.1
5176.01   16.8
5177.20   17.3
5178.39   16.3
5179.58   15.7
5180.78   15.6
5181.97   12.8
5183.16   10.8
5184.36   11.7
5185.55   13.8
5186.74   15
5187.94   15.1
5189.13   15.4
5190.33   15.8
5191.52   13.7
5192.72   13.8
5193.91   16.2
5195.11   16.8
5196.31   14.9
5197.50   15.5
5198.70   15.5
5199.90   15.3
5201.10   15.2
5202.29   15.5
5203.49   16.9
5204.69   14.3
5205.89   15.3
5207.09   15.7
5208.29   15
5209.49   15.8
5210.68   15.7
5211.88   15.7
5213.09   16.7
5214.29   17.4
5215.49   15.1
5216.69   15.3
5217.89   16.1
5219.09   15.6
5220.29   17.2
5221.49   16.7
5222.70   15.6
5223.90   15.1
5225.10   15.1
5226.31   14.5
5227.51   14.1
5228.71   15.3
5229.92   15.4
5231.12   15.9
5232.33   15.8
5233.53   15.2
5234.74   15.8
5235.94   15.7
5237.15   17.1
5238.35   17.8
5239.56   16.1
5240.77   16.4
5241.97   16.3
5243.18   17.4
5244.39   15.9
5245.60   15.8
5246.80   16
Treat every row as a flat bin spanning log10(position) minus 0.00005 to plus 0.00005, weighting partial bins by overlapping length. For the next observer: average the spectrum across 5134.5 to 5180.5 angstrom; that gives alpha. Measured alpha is 15.4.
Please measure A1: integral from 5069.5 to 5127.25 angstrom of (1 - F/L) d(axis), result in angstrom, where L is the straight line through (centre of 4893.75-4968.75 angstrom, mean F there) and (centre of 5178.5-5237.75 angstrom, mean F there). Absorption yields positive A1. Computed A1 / -0.8 angstrom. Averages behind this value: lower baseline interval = 16.5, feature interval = 16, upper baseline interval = 15.3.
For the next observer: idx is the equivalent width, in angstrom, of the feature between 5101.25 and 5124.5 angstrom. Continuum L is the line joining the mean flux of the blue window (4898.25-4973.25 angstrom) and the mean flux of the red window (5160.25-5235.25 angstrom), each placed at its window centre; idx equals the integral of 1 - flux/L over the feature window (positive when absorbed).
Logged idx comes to -0.9 angstrom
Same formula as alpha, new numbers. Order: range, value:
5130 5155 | 16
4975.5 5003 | 15.9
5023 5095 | 16.1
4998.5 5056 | 15.9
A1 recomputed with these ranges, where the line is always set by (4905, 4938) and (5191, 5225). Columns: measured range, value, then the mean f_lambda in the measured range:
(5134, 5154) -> -0.2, 16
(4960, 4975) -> -0.2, 16.5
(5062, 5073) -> -0.2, 16.3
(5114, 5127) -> 0.1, 15.8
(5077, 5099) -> 0.0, 16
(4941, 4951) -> 0.0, 16.4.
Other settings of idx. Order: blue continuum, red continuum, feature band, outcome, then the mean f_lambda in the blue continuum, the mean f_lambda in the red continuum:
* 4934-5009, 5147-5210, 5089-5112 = -1.0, 16.2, 15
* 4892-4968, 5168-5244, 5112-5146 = -0.8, 16.5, 15.3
